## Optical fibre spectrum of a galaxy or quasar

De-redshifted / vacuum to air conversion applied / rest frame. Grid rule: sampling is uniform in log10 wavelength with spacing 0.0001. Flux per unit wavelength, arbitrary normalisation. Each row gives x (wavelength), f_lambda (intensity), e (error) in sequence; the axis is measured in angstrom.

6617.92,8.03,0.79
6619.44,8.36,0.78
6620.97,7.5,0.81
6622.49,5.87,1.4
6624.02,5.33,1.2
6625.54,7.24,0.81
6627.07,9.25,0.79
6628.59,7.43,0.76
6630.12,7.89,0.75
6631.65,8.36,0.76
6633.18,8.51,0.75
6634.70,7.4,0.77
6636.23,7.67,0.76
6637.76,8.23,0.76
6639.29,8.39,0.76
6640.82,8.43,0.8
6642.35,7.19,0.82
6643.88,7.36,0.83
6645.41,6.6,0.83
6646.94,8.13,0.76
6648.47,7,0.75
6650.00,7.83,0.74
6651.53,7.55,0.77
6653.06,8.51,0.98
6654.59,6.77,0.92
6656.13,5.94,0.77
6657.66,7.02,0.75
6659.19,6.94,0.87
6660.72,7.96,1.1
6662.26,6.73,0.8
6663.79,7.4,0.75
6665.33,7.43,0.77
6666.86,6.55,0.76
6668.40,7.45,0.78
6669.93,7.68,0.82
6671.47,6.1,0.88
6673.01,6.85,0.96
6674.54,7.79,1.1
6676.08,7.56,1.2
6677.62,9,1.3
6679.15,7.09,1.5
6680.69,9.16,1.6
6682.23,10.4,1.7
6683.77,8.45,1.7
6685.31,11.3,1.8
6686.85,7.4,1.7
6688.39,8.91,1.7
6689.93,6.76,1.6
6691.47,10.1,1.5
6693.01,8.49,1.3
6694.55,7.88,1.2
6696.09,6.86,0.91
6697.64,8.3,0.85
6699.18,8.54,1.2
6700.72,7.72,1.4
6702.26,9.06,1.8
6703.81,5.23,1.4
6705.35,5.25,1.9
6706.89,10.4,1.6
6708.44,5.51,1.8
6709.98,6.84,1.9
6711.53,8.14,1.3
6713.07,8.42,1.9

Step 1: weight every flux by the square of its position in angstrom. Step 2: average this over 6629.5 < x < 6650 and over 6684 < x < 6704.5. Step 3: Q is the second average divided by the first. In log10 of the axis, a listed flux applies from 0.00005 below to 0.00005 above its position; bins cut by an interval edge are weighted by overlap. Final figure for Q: 1.1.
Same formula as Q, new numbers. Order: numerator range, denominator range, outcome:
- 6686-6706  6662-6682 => 1.04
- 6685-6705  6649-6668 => 1.13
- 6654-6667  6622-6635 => 0.94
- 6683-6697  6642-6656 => 1.16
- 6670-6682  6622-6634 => 1.05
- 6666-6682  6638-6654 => 1.00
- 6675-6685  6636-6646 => 1.14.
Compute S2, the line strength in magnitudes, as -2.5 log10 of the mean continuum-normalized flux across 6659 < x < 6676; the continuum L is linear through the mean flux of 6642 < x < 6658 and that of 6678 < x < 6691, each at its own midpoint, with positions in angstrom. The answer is 0.116 mag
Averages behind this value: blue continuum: 7.27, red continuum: 8.73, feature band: 7.19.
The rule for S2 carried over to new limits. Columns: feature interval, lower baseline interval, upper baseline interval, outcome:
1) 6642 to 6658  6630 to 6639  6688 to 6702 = 0.11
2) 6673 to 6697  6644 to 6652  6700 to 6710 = -0.16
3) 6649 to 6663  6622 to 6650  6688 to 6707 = 0.06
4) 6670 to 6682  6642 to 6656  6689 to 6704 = 0.00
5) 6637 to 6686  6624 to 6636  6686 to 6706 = 0.01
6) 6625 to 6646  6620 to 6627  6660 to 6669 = -0.14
